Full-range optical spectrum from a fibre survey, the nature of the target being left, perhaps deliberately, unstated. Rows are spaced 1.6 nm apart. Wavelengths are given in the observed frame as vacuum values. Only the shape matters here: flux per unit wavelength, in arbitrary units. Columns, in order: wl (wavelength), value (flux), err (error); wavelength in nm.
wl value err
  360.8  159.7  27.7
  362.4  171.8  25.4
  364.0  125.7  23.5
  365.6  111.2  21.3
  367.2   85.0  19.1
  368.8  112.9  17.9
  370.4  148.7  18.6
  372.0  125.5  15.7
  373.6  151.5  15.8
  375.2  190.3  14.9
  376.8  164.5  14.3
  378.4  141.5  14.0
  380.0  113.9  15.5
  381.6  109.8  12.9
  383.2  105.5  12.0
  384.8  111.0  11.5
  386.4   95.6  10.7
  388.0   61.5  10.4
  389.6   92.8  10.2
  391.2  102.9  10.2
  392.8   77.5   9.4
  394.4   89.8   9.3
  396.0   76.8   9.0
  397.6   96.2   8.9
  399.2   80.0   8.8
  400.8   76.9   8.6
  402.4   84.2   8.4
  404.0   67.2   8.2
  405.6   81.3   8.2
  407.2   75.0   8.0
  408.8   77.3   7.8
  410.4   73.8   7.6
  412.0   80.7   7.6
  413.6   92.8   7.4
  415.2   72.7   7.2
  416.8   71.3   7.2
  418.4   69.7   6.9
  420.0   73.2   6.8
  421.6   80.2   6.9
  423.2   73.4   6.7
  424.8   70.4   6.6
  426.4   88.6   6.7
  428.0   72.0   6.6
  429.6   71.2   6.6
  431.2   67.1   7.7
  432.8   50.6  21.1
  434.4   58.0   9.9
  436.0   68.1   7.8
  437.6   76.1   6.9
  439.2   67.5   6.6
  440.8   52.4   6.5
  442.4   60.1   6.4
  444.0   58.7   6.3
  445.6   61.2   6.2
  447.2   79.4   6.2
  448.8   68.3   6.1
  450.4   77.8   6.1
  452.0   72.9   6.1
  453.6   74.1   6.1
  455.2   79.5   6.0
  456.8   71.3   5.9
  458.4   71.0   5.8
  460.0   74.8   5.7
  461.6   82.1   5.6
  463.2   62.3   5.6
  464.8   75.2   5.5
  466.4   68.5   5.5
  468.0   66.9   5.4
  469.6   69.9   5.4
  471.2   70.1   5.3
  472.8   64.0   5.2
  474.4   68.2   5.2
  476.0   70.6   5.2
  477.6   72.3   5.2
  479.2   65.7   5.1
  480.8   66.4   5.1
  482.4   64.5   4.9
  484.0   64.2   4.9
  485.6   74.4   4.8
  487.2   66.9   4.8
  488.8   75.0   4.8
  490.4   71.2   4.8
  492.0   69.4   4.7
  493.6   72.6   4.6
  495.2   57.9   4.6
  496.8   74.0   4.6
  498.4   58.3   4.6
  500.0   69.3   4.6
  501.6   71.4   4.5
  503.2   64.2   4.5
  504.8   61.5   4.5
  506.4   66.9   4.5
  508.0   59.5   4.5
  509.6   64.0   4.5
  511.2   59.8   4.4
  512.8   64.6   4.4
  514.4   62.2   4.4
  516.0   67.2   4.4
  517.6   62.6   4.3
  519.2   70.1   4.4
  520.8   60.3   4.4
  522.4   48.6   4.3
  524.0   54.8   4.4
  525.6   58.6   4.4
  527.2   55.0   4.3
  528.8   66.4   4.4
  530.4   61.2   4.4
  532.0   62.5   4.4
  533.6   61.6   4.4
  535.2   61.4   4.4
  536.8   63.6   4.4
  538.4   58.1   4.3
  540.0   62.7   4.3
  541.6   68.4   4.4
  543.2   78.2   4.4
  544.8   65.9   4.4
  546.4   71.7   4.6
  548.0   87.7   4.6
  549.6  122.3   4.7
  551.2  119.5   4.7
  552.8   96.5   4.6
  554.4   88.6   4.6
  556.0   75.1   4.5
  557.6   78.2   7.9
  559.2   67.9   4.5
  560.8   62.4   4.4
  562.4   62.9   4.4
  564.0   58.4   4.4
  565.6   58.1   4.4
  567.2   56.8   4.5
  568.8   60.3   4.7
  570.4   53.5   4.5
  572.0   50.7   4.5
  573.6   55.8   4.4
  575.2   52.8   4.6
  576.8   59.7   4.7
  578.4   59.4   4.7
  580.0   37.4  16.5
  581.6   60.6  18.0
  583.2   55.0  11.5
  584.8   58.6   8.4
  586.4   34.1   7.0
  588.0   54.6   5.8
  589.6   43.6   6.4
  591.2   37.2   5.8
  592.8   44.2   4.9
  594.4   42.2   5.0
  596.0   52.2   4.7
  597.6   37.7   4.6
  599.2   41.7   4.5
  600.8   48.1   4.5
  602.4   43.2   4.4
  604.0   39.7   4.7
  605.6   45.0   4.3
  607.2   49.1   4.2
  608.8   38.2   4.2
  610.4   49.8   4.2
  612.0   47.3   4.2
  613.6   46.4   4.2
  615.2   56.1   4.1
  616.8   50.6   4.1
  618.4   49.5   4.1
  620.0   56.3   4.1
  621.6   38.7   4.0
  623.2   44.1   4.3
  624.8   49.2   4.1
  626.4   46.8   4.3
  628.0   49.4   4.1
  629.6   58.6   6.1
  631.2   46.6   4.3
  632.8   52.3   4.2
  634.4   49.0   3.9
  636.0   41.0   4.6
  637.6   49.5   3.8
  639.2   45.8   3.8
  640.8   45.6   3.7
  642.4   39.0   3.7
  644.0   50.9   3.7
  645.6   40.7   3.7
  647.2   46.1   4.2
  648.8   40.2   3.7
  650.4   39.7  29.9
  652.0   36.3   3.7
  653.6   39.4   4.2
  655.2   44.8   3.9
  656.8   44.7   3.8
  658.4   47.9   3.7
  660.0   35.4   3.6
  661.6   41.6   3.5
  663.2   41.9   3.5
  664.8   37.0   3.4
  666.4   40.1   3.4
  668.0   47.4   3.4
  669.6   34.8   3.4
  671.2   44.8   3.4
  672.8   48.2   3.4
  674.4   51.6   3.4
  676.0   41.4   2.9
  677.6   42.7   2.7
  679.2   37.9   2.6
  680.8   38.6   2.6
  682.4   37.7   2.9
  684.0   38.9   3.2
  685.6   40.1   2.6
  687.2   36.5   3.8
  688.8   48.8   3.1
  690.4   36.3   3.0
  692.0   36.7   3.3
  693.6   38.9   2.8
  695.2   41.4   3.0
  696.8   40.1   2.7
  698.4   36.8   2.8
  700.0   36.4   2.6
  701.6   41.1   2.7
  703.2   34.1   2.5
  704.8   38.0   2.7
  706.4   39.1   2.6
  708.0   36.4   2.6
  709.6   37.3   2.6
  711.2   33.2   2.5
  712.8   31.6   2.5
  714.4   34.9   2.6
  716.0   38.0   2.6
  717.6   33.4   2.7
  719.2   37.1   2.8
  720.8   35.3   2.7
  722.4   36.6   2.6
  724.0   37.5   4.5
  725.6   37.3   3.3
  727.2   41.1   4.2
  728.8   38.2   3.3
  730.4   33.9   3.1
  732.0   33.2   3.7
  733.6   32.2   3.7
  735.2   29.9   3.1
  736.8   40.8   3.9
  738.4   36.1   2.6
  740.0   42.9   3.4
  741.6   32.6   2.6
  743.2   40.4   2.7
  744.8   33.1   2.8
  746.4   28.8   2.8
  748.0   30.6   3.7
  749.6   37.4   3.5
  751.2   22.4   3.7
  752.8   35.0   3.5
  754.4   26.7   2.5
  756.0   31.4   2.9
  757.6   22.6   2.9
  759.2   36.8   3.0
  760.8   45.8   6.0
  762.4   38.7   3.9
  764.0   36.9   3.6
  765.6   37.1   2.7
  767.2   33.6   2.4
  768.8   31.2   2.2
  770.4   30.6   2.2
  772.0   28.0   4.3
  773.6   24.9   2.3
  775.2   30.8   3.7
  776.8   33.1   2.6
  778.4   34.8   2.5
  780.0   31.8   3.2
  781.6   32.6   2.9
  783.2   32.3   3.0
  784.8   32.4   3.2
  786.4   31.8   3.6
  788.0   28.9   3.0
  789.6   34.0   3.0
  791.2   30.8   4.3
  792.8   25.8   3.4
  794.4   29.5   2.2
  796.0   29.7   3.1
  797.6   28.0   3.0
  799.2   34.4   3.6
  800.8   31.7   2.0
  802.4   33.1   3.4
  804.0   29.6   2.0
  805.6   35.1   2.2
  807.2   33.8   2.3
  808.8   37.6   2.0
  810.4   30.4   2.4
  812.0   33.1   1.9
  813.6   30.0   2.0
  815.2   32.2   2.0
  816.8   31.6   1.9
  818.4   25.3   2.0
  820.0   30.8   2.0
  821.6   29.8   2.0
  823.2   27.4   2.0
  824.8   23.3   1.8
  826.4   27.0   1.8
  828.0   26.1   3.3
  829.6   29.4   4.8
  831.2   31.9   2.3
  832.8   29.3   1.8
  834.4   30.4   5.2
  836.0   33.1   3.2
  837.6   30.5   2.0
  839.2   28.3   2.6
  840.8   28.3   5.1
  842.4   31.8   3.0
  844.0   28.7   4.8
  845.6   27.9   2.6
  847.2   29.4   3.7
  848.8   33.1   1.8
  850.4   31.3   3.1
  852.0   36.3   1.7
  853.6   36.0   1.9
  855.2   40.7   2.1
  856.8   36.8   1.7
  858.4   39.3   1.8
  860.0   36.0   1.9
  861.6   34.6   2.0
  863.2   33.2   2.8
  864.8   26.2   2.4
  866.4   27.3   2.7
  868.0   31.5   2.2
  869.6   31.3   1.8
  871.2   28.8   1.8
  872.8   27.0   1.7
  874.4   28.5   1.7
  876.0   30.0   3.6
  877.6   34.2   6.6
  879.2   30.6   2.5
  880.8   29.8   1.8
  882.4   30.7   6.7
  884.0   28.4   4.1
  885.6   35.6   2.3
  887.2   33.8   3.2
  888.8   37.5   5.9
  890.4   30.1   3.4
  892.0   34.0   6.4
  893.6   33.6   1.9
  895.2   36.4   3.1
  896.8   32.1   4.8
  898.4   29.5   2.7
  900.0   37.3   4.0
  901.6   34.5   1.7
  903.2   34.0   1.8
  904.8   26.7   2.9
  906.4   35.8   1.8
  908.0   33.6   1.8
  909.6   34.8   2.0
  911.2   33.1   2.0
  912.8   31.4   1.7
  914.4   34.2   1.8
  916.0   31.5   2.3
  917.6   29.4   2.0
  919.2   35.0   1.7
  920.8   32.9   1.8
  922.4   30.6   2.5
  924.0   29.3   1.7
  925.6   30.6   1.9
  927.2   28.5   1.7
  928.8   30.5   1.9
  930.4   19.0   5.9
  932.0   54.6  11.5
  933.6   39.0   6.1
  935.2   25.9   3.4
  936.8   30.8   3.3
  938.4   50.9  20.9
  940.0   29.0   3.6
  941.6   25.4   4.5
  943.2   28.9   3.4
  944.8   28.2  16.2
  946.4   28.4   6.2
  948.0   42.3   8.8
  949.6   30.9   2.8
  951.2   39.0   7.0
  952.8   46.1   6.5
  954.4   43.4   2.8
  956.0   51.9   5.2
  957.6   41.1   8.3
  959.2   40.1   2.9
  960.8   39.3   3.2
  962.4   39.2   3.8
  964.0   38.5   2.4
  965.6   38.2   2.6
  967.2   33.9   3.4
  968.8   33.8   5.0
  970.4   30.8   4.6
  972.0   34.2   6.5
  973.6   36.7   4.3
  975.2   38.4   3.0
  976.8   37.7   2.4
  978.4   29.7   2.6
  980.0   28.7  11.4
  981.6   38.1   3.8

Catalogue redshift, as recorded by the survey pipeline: 0.967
